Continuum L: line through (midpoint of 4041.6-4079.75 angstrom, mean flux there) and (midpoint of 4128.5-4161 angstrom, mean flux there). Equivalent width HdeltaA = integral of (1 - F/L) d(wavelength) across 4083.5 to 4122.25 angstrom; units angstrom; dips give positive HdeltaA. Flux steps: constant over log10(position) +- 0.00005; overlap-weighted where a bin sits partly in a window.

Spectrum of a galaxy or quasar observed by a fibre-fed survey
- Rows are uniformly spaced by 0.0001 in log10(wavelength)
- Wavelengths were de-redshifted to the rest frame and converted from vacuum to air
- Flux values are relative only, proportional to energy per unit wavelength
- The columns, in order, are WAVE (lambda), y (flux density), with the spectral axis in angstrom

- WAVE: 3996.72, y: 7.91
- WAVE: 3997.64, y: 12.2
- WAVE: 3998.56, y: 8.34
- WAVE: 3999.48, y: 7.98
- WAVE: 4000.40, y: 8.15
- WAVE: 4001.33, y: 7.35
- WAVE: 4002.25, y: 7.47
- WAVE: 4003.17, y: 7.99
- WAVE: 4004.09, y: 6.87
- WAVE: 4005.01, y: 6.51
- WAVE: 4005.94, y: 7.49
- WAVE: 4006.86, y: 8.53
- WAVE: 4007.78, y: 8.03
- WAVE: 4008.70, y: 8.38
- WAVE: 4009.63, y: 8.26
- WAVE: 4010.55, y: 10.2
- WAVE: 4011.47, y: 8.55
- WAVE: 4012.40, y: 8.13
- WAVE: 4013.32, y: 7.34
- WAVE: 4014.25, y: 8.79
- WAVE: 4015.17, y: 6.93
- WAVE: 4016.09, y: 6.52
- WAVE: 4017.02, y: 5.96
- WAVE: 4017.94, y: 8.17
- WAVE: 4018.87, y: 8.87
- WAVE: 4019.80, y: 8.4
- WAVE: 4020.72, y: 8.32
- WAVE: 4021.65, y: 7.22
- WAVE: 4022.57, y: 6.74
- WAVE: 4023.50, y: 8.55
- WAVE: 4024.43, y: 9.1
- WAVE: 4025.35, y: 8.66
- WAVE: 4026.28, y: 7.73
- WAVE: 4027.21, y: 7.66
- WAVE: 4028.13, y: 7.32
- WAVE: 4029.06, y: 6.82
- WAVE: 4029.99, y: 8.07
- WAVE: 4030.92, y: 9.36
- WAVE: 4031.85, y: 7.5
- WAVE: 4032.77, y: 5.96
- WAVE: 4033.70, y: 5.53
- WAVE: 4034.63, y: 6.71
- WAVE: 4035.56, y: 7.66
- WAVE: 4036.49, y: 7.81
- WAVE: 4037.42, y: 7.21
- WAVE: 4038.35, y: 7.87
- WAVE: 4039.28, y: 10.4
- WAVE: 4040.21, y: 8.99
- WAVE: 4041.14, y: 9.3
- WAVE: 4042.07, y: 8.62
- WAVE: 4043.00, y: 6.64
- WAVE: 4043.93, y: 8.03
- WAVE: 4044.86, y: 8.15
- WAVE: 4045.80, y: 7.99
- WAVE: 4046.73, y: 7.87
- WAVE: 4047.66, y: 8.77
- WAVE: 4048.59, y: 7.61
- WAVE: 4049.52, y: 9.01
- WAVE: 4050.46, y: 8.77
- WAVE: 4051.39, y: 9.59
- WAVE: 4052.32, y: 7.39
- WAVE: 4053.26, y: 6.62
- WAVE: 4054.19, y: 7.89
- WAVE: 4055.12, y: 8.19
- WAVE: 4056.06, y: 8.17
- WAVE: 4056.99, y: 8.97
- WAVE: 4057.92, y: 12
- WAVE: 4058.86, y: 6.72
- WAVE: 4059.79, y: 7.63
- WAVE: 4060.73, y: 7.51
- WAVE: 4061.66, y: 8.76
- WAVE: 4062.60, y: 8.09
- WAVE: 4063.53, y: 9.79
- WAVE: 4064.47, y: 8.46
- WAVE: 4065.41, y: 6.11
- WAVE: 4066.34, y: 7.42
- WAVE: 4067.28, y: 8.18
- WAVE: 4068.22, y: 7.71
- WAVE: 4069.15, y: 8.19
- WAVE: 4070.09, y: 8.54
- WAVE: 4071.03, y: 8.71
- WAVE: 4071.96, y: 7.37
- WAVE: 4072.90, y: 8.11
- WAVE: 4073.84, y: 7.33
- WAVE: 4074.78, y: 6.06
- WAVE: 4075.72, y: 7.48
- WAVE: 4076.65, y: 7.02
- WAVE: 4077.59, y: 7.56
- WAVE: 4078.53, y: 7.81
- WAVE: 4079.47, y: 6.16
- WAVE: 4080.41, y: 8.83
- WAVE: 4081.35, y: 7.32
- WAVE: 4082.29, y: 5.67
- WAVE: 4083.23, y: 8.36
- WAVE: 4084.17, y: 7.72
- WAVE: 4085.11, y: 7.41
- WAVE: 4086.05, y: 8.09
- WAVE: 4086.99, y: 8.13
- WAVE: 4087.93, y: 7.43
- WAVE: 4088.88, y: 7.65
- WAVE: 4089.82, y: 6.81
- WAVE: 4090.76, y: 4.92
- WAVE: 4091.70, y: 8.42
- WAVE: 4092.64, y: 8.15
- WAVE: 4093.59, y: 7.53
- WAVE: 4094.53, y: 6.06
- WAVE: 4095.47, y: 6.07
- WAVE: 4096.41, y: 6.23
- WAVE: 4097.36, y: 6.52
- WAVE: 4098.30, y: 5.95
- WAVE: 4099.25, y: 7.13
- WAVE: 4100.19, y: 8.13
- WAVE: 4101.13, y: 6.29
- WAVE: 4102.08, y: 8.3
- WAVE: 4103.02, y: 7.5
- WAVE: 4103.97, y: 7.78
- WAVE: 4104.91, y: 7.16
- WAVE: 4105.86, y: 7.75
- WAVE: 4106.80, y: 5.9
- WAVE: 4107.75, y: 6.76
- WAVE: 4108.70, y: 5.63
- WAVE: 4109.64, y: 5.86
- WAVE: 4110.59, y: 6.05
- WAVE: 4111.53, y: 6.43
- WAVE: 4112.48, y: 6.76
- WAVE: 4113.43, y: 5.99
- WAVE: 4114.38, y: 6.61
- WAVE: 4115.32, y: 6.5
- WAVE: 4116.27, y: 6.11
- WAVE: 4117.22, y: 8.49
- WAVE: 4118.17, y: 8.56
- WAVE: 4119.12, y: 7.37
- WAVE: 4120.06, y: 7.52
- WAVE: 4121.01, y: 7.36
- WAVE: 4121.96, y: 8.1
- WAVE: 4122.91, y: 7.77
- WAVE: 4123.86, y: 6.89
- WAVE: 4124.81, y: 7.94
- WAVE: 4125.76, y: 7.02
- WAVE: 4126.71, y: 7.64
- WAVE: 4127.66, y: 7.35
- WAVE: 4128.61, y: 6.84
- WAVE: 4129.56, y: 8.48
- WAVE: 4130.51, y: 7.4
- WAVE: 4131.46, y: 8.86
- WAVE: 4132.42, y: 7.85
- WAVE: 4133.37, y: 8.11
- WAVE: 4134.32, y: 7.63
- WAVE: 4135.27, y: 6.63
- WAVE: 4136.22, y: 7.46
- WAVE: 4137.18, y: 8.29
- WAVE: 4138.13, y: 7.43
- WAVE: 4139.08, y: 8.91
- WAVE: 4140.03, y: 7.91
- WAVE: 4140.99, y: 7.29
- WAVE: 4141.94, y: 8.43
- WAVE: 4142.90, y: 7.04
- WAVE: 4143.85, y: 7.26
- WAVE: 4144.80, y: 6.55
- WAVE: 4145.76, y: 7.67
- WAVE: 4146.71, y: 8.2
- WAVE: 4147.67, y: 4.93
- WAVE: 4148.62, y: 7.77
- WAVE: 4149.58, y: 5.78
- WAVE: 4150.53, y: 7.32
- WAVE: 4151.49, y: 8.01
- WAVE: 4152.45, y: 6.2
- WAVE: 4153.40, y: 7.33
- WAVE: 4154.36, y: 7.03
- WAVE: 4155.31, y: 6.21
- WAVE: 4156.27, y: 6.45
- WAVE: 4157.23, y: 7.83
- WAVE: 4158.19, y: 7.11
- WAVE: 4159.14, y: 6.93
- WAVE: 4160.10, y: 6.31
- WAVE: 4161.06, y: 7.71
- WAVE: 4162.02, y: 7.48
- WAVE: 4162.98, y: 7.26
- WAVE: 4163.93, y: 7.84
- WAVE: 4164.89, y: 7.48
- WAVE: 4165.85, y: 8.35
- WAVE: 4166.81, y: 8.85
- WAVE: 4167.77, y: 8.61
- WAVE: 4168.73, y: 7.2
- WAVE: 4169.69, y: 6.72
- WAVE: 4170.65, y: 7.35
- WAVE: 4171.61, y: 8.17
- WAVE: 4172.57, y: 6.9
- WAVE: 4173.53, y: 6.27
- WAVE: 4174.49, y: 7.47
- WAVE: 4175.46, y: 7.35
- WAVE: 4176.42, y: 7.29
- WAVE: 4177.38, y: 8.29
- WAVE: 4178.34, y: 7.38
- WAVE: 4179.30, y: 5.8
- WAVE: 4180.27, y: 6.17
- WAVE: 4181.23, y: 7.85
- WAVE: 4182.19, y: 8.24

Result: 3.1 angstrom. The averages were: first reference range 7.98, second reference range 7.35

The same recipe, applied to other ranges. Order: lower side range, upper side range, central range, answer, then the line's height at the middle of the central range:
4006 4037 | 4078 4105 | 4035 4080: -3.20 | 7.51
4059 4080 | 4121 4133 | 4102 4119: 1.78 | 7.68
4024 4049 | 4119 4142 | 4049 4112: 2.41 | 7.8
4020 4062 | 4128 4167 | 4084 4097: 0.97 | 7.75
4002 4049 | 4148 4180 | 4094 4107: 1.04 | 7.54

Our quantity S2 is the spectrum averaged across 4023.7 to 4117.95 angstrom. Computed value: 7.57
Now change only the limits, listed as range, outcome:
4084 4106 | 7.2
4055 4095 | 7.73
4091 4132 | 7.13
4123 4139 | 7.65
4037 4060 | 8.35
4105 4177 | 7.28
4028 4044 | 7.77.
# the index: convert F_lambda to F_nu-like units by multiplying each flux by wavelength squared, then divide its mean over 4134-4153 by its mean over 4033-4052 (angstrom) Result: 1.0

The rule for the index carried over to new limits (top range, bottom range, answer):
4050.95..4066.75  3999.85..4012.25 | 1.05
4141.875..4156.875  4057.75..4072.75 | 0.90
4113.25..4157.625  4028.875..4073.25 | 0.95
